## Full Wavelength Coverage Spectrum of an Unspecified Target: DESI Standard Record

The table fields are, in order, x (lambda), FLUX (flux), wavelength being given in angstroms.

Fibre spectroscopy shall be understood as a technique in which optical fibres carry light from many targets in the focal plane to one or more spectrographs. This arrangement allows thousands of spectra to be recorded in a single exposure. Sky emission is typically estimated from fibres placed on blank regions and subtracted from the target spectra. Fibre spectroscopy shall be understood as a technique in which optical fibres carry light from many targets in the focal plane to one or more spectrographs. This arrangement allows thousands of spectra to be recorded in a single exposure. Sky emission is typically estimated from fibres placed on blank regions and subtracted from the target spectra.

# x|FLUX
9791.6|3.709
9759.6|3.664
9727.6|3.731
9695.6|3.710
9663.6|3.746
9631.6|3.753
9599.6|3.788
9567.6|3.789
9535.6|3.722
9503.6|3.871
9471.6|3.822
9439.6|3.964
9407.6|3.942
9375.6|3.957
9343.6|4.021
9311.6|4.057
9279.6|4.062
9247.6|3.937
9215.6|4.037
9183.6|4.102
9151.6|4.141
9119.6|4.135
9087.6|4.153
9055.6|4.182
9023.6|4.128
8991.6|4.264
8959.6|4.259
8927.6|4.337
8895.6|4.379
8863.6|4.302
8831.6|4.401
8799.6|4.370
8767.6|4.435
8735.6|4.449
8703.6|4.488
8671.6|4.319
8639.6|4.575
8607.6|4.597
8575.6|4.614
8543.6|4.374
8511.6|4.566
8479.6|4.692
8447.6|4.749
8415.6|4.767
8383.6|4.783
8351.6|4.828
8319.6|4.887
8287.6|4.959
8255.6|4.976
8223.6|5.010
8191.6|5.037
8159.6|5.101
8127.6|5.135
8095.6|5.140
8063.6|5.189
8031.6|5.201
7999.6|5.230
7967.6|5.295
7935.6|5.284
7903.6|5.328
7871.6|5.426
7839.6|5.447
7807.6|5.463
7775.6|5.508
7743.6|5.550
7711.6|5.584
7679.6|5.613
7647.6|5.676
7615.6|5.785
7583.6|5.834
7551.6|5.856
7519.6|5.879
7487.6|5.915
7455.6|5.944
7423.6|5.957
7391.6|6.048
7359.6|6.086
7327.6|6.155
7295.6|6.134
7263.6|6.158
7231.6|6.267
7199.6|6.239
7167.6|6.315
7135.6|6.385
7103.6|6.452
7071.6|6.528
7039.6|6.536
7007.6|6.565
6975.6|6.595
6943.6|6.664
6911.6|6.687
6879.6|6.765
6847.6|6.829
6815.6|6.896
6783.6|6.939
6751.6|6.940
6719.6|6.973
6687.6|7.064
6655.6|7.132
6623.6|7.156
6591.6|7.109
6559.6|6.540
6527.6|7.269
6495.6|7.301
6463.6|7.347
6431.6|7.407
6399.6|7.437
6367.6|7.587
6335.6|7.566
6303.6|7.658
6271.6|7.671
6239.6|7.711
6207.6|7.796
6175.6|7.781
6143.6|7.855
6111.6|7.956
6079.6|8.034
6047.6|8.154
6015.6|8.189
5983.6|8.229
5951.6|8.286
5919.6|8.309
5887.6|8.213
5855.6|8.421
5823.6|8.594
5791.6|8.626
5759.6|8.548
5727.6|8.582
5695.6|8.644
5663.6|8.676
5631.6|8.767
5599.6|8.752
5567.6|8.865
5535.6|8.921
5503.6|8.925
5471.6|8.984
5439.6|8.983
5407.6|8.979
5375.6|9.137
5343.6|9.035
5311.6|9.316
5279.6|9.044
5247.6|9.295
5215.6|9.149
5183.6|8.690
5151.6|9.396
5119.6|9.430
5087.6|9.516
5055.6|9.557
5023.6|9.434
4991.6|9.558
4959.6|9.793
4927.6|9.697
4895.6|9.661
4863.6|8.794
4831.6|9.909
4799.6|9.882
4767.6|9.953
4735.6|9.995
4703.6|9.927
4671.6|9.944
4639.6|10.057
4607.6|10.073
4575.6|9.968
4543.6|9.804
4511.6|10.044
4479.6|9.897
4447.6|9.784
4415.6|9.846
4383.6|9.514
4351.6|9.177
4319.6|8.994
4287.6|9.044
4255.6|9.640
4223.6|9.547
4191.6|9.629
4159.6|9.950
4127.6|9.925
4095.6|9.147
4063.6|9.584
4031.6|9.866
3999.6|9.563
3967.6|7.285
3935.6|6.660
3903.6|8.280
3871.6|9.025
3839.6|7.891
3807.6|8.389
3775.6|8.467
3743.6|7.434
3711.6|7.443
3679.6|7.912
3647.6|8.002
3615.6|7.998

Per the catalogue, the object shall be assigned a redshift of 0.00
